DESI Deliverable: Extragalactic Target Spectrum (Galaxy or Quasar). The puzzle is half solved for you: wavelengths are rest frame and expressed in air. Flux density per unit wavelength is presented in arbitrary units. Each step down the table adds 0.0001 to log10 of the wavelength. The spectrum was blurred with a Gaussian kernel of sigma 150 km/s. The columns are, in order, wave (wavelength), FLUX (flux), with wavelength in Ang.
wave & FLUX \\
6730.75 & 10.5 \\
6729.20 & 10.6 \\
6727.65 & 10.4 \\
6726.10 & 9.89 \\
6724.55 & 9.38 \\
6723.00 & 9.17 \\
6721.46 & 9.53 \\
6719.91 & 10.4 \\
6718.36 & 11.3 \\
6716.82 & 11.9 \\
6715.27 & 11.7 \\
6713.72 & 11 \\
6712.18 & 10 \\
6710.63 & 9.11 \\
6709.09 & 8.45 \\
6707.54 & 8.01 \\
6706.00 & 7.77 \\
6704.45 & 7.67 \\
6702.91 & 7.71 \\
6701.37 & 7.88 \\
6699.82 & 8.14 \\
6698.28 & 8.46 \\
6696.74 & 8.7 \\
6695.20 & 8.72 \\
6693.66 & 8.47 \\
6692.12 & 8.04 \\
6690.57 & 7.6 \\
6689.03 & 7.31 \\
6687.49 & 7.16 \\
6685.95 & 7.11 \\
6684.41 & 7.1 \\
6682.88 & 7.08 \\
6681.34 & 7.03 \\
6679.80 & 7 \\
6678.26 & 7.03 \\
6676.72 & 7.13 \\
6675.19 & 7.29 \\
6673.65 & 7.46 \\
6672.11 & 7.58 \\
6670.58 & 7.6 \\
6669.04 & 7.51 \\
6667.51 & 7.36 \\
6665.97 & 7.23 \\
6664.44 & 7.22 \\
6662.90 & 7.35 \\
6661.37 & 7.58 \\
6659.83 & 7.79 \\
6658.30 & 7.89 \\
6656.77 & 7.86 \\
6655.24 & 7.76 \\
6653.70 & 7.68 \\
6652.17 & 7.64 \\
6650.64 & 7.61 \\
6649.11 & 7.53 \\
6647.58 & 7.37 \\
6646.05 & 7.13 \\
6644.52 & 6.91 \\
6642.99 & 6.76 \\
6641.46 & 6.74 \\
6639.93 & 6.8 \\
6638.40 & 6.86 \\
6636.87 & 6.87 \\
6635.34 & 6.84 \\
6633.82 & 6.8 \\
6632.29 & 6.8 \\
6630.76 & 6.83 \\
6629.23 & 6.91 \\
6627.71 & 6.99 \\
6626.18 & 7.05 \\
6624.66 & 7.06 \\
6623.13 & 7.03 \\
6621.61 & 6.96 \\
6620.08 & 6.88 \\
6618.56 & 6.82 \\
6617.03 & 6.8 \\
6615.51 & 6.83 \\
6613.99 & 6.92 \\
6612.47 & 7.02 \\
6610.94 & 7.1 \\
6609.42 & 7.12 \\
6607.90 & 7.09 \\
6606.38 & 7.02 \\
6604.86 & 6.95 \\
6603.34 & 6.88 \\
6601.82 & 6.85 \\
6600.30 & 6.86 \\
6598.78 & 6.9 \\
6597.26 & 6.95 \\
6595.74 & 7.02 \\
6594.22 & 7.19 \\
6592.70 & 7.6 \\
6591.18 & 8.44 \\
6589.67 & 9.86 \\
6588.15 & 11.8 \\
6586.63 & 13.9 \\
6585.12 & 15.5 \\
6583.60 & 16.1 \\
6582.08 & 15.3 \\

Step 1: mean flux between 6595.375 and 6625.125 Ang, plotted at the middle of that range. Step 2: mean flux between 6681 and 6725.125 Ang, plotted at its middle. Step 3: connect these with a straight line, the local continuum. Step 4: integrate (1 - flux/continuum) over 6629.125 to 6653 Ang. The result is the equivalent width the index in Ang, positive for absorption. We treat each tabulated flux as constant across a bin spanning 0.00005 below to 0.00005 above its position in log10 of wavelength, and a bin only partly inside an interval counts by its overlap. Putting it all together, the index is 1.6 Ang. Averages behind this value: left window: 6.95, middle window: 7.03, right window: 8.7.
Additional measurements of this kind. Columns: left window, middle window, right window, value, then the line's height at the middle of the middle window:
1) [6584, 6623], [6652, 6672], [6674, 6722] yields 1.7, 8.28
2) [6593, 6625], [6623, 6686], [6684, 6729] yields 5.2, 7.89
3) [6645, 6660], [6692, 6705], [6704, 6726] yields 1.3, 9.15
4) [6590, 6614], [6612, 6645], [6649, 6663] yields 2.4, 7.43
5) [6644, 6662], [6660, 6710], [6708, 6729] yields 6.8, 8.83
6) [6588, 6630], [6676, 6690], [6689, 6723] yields 2.4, 8.61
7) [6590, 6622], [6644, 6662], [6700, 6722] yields 1.3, 8.14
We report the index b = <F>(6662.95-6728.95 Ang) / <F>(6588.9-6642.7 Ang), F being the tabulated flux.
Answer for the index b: 1.2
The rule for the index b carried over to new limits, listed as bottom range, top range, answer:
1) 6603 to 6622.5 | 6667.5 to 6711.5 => 1.11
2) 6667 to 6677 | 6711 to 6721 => 1.47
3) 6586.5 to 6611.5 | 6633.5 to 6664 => 0.93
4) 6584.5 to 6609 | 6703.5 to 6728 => 1.14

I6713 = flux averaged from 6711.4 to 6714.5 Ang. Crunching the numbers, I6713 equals 10.5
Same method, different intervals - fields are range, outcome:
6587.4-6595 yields 8.97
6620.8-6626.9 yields 7.02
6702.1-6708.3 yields 7.8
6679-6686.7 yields 7.07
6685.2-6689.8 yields 7.19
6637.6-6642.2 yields 6.8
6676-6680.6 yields 7.04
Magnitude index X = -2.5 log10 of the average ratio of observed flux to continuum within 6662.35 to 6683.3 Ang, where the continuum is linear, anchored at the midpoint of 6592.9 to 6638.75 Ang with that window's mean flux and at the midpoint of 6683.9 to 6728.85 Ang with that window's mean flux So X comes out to 0.13 mag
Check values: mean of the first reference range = 6.95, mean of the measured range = 7.28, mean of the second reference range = 8.93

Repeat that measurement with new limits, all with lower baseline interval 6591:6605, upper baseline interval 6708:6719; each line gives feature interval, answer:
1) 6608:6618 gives 0.09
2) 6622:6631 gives 0.14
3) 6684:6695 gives 0.27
